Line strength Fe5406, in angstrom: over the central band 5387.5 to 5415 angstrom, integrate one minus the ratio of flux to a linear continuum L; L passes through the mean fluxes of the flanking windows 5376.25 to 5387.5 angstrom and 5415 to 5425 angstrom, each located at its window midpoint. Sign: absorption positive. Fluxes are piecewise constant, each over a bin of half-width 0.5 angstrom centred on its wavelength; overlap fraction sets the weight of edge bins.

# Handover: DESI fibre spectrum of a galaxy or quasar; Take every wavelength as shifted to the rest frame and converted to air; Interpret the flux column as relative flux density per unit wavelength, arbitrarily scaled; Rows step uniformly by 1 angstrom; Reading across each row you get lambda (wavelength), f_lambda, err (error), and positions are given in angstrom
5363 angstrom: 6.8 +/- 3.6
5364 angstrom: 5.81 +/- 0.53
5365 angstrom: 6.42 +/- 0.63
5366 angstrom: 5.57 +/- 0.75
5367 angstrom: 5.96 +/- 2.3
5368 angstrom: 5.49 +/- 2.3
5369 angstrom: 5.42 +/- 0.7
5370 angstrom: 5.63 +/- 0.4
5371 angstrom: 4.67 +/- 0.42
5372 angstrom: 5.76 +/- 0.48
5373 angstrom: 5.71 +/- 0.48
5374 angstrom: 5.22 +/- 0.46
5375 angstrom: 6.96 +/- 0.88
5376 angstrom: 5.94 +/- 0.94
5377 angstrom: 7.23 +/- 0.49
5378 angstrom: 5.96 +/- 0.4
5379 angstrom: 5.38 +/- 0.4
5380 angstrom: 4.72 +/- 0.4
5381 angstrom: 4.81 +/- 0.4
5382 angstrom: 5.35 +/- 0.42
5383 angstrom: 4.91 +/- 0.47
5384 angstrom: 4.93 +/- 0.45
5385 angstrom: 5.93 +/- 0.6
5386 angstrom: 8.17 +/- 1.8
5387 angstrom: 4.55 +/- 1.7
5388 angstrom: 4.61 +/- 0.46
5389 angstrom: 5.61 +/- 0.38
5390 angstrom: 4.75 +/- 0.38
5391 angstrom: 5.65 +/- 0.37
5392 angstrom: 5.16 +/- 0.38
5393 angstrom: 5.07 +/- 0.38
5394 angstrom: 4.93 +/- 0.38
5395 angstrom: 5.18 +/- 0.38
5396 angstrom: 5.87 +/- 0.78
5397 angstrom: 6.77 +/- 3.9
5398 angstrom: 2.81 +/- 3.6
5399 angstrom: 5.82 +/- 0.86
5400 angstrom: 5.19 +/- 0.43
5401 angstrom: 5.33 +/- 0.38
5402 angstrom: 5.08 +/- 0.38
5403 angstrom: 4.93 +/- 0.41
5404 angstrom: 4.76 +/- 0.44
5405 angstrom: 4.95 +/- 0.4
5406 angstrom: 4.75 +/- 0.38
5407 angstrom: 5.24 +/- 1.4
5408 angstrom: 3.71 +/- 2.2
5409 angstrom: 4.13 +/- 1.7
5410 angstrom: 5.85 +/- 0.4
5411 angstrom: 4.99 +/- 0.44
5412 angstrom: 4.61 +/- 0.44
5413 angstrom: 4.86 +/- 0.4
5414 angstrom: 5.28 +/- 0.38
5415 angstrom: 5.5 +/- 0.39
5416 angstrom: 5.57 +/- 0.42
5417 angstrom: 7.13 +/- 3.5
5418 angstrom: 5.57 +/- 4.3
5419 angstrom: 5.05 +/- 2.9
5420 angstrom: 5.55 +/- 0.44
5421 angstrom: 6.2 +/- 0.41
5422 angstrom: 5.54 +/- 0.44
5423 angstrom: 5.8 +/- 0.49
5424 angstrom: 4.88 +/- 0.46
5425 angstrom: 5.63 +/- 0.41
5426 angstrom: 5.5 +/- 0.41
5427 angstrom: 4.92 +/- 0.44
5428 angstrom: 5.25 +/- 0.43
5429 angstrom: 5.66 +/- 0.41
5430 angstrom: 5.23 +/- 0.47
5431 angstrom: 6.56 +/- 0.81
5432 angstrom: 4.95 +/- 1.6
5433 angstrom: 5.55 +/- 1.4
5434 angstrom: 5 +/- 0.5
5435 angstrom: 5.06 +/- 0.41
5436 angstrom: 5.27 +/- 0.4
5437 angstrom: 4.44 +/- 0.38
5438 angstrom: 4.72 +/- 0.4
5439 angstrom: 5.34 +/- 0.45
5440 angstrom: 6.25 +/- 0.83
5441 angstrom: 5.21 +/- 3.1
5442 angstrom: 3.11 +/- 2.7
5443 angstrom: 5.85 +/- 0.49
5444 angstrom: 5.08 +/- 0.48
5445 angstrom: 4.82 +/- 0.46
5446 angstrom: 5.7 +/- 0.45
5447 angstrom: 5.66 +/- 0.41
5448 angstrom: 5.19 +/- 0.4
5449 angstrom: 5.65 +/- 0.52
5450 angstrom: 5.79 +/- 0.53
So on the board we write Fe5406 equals 3.0 angstrom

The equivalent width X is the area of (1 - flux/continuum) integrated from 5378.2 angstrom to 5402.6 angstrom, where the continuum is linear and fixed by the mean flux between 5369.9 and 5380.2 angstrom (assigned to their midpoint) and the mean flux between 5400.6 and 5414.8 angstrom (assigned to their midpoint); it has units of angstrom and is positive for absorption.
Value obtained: 0.4 angstrom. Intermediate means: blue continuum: 5.78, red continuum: 4.9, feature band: 5.28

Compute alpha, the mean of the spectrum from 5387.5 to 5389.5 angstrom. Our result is 5.11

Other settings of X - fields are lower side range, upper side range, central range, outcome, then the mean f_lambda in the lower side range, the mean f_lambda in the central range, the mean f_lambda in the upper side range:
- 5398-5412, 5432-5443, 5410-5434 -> -2.4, 4.89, 5.47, 5.03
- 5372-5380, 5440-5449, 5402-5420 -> 1.4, 5.96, 5.12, 5.17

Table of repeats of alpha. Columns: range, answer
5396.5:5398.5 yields 4.79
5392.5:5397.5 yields 5.56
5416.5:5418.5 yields 6.35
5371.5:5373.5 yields 5.73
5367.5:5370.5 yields 5.51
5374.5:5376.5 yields 6.45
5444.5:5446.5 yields 5.26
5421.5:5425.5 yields 5.46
